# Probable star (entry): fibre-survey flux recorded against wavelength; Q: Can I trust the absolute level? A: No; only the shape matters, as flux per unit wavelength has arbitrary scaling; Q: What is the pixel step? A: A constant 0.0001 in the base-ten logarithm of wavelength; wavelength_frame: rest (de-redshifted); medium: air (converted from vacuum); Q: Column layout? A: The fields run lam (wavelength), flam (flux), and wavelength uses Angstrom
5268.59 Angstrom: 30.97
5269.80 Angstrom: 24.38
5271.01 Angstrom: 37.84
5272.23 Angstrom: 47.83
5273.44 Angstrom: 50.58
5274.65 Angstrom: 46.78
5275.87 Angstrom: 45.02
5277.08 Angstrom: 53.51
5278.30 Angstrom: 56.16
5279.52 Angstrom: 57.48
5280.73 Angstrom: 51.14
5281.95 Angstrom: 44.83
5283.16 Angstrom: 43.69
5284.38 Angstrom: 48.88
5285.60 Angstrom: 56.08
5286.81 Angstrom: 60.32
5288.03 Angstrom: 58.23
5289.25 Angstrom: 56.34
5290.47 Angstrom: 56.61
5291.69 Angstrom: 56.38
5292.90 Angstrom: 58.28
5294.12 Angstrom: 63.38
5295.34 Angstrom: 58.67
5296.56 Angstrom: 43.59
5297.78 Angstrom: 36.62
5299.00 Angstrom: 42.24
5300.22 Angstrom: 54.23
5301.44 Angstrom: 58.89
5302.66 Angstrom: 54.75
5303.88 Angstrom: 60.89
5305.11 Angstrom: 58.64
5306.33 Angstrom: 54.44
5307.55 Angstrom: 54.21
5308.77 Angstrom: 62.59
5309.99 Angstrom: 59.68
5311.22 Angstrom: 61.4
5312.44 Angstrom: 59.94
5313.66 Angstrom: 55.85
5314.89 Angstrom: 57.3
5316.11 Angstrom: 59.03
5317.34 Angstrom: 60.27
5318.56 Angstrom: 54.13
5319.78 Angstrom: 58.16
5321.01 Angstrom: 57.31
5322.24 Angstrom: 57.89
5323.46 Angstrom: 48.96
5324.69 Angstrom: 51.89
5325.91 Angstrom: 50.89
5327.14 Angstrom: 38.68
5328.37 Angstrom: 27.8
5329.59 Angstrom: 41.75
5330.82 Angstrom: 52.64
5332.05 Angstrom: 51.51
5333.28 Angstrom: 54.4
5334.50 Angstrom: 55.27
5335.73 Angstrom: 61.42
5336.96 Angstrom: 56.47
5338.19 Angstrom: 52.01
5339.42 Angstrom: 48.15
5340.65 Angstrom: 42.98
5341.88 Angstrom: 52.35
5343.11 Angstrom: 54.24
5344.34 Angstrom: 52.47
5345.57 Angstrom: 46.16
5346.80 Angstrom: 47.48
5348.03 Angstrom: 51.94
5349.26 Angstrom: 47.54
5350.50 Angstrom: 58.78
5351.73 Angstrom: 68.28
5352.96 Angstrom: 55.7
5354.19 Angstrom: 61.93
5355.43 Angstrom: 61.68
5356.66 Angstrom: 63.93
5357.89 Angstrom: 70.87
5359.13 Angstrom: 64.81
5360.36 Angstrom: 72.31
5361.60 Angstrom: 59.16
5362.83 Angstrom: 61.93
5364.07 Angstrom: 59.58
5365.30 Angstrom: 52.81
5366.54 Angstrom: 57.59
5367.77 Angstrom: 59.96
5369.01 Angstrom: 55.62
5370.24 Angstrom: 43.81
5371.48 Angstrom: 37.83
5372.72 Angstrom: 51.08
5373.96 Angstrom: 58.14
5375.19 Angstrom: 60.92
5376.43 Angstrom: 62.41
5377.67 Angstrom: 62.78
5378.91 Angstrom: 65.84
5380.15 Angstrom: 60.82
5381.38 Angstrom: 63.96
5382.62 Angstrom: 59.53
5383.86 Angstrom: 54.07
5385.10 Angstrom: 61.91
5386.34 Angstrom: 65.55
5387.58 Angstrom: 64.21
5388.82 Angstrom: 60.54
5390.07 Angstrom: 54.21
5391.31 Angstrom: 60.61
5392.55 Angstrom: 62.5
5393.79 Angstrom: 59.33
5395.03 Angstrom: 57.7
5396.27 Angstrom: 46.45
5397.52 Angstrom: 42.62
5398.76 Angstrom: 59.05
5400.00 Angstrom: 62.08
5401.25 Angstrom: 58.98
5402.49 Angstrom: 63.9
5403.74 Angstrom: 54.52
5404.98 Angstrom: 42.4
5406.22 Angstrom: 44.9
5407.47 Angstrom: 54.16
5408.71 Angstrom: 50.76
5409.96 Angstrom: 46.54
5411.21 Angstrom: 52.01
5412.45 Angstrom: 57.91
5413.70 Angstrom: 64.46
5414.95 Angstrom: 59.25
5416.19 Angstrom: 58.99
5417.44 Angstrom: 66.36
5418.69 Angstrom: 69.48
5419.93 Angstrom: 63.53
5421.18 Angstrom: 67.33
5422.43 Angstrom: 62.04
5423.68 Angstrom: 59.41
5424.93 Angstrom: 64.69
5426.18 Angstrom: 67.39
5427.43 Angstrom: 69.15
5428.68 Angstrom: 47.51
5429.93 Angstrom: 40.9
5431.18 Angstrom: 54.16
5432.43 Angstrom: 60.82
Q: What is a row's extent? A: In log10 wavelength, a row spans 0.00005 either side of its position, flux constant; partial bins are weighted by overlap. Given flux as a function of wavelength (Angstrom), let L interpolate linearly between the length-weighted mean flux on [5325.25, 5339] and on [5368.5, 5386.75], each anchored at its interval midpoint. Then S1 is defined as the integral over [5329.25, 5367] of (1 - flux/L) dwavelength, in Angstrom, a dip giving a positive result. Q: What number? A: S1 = -2.8 Angstrom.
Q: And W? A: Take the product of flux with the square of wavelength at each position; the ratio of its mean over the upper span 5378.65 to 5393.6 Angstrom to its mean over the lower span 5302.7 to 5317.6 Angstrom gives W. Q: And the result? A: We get 1.1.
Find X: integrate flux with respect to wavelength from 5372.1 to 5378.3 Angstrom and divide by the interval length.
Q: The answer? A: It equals 59.1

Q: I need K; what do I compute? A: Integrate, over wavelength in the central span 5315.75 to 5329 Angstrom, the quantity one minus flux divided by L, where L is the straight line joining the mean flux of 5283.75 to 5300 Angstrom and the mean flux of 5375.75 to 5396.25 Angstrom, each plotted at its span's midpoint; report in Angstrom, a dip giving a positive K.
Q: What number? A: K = 1.08 Angstrom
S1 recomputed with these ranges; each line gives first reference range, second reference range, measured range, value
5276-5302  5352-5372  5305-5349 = 2.4 Angstrom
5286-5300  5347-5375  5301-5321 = -1.2 Angstrom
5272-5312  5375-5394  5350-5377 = 0.2 Angstrom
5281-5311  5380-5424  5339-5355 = 0.9 Angstrom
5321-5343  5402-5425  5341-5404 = -4.6 Angstrom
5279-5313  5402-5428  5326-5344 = 2.2 Angstrom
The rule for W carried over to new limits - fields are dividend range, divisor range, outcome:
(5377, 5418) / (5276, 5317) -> 1.09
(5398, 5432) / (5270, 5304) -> 1.17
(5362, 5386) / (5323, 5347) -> 1.18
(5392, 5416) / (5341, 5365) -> 0.96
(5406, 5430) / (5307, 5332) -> 1.14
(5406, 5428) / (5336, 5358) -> 1.12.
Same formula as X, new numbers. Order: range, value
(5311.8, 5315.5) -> 57.8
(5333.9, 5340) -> 54.7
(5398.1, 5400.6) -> 60.4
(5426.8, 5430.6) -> 52.6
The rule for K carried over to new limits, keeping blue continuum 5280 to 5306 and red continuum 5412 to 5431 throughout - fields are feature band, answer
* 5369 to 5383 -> 0.36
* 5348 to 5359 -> -0.70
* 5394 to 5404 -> 0.65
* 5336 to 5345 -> 0.75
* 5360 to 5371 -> 0.05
